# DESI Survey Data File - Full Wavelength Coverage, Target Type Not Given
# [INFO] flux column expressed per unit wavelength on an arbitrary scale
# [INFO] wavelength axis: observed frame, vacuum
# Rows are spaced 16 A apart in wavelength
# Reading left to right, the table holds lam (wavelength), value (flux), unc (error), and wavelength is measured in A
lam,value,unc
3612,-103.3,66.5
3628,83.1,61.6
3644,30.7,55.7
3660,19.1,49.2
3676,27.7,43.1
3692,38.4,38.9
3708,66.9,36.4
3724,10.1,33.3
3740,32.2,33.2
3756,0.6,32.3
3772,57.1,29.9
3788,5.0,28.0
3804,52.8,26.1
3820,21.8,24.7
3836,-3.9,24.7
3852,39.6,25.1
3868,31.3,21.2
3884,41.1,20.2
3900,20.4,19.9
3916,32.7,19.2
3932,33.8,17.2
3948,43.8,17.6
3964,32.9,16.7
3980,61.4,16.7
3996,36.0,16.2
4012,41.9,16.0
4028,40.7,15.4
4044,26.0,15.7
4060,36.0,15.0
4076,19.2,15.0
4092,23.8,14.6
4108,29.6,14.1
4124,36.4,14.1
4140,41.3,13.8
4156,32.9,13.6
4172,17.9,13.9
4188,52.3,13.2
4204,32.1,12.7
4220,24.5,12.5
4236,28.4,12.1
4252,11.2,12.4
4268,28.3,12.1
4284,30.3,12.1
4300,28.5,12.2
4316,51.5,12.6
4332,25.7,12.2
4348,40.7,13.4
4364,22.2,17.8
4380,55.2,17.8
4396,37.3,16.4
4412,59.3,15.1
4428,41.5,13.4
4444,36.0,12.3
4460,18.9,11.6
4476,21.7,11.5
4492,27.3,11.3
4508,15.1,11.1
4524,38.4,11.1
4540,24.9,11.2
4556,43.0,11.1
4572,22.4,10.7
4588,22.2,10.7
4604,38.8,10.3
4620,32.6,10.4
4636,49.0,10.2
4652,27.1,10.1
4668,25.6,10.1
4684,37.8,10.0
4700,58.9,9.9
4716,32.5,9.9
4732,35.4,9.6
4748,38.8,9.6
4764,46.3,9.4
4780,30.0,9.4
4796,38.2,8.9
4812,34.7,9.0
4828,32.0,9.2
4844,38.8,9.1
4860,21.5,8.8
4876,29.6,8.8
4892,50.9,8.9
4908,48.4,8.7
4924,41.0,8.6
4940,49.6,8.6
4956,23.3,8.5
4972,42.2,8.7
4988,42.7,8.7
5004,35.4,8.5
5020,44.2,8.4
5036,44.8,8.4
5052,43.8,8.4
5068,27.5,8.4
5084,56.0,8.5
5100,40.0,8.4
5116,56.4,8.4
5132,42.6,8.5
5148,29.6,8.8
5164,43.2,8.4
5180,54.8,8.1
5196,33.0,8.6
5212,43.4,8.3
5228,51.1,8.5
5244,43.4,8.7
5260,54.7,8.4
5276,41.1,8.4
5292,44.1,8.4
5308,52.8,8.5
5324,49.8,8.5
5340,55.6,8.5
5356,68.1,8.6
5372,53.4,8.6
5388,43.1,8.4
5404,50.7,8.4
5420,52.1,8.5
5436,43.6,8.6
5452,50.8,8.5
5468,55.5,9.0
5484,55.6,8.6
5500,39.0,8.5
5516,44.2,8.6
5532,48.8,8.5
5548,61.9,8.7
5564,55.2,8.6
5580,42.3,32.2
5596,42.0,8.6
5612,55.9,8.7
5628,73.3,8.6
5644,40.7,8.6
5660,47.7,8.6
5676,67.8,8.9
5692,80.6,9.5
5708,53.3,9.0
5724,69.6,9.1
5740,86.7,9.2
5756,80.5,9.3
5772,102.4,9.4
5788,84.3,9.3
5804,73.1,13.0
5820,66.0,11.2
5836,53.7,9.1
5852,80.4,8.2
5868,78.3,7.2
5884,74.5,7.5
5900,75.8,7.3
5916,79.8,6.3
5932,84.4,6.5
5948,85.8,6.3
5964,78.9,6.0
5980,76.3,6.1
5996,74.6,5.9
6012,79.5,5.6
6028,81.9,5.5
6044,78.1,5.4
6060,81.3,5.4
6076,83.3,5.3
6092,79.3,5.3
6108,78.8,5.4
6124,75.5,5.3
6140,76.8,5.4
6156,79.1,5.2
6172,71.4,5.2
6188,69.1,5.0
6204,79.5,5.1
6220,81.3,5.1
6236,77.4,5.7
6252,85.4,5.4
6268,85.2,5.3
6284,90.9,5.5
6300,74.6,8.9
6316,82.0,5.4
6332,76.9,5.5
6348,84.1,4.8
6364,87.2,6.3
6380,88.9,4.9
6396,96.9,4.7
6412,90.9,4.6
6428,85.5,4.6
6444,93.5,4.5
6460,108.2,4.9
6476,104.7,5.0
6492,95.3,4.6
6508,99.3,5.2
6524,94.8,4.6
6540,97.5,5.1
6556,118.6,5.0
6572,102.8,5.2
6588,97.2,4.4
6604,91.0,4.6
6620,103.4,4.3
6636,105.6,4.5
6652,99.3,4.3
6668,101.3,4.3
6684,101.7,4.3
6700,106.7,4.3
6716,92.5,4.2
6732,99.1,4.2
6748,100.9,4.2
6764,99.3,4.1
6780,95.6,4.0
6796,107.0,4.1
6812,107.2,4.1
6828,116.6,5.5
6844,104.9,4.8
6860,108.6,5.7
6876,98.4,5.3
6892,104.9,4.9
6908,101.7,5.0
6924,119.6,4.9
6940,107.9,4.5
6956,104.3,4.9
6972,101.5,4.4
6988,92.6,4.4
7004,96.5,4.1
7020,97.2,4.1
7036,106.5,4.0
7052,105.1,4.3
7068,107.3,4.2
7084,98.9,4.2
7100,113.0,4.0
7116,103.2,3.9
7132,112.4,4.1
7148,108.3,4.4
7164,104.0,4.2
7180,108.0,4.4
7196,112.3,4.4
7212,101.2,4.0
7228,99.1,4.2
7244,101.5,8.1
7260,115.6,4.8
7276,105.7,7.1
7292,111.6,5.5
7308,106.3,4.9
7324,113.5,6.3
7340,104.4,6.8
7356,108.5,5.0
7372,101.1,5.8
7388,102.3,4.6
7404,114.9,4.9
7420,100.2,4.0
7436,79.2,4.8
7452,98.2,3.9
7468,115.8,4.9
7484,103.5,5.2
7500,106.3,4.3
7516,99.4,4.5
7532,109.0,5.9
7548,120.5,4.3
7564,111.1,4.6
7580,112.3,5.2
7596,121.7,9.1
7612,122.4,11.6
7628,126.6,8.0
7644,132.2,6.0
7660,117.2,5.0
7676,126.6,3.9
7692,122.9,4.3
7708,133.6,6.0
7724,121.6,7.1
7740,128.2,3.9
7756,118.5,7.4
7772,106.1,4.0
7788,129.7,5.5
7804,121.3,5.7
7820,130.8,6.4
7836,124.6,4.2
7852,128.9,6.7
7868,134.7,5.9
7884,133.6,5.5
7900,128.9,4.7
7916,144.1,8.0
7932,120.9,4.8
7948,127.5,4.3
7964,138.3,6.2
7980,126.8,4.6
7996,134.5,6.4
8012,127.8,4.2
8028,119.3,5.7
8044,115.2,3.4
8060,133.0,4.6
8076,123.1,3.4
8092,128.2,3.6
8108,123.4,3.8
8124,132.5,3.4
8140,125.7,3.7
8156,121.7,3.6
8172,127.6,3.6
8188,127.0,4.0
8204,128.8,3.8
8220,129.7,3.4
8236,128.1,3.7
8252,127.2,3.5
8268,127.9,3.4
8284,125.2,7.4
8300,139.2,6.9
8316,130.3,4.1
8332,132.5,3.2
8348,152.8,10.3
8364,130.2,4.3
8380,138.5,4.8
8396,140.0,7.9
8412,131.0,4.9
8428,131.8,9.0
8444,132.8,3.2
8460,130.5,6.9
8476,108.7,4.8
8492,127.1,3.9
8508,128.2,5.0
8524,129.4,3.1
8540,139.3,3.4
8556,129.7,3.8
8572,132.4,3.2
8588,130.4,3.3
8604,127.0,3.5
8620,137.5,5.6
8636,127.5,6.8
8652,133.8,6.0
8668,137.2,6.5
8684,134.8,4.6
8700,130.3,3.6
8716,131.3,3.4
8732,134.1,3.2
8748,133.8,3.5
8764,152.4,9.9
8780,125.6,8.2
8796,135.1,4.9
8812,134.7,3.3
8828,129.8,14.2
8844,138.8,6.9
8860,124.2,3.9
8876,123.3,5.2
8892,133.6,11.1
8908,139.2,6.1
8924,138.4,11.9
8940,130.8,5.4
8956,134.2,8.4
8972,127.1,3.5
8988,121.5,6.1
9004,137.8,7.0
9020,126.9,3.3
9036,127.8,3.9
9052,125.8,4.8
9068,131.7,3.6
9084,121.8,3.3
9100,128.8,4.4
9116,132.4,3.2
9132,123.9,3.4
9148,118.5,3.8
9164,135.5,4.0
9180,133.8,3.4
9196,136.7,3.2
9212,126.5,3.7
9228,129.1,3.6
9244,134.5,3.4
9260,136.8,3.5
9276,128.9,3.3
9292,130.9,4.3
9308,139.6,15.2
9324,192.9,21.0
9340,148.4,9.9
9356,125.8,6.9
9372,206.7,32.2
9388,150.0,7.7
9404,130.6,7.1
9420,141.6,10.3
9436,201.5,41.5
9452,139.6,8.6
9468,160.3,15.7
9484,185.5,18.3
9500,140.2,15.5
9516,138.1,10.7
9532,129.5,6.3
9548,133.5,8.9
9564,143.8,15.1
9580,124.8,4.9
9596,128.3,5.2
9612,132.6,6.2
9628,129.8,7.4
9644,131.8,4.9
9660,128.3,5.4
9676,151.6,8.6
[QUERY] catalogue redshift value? 0.44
